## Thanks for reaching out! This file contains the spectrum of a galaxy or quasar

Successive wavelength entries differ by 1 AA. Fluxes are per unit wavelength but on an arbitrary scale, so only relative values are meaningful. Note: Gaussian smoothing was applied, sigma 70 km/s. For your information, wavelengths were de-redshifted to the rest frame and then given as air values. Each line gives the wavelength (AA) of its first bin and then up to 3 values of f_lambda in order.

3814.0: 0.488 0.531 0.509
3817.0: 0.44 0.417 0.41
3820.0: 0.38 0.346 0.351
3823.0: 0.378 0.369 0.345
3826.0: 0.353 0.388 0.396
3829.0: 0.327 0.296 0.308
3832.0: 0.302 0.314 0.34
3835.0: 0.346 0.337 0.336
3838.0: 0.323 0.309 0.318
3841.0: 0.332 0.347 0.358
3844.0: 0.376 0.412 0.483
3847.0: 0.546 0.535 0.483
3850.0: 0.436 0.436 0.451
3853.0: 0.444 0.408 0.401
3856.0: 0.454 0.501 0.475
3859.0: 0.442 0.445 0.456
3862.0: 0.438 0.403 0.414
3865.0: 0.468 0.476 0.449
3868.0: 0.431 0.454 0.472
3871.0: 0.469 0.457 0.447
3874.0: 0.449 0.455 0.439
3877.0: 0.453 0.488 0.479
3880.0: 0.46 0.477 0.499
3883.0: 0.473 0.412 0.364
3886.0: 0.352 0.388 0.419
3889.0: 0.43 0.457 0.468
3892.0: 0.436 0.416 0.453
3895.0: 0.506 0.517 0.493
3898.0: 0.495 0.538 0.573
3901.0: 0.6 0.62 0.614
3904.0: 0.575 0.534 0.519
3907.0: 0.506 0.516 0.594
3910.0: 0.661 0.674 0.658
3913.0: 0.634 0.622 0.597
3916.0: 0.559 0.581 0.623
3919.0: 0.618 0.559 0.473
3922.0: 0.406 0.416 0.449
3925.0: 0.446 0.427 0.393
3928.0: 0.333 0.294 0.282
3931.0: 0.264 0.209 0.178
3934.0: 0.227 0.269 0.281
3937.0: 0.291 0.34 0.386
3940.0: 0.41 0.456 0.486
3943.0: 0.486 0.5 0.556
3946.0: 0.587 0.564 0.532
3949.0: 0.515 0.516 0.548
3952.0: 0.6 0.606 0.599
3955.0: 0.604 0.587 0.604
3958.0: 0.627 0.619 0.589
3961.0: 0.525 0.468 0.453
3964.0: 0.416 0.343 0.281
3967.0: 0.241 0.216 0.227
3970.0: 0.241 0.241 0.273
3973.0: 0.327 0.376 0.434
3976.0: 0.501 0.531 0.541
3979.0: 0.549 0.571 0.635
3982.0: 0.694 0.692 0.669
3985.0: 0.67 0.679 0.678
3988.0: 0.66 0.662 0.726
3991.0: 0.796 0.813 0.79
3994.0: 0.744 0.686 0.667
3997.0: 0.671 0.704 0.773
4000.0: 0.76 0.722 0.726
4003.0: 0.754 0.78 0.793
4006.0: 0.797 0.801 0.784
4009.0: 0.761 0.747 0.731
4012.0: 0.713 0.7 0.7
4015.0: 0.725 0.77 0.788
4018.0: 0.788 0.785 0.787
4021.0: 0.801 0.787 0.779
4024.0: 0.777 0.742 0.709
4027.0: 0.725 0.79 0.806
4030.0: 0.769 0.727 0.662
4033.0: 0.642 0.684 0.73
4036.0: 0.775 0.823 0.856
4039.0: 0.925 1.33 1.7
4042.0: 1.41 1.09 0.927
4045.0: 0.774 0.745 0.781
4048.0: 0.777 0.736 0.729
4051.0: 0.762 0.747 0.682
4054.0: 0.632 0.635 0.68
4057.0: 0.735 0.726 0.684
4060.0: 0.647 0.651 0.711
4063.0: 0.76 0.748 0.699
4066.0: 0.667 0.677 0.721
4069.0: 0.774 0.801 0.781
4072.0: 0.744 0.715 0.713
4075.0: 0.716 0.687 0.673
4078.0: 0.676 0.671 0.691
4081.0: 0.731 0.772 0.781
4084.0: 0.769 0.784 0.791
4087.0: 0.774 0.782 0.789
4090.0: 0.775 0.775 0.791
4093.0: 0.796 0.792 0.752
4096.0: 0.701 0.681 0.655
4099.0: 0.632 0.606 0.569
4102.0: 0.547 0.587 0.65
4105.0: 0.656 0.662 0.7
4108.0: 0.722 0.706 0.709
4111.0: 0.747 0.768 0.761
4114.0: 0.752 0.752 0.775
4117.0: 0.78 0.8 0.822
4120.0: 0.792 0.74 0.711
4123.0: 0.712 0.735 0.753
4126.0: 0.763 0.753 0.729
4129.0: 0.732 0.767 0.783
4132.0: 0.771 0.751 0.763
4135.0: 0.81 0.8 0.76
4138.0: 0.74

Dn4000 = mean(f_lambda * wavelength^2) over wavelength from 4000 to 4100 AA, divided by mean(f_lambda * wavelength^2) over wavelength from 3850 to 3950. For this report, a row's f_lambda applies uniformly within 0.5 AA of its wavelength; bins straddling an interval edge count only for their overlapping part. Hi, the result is 1.8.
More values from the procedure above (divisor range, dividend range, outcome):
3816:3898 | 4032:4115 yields 2.01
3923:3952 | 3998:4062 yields 2.04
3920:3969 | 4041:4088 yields 1.86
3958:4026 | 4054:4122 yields 1.20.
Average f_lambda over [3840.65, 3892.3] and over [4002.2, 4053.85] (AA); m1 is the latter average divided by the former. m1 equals 1.83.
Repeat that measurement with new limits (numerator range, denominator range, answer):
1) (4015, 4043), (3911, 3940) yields 1.99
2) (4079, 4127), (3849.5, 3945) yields 1.58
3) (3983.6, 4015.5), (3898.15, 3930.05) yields 1.38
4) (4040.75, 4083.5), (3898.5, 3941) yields 1.63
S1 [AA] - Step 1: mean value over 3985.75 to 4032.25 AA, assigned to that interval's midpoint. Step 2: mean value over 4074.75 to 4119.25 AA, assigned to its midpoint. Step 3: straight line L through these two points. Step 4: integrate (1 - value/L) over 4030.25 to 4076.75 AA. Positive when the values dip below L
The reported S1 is -3.5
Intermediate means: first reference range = 0.746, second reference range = 0.722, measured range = 0.789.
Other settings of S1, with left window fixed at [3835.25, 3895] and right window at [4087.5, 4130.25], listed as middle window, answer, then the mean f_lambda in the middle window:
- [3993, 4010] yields -4.29 AA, 0.747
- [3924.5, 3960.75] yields 5.31 AA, 0.451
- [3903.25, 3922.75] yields -3.31 AA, 0.573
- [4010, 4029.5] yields -4.41 AA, 0.758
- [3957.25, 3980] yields 5.74 AA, 0.416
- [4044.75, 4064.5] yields -1.70 AA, 0.716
